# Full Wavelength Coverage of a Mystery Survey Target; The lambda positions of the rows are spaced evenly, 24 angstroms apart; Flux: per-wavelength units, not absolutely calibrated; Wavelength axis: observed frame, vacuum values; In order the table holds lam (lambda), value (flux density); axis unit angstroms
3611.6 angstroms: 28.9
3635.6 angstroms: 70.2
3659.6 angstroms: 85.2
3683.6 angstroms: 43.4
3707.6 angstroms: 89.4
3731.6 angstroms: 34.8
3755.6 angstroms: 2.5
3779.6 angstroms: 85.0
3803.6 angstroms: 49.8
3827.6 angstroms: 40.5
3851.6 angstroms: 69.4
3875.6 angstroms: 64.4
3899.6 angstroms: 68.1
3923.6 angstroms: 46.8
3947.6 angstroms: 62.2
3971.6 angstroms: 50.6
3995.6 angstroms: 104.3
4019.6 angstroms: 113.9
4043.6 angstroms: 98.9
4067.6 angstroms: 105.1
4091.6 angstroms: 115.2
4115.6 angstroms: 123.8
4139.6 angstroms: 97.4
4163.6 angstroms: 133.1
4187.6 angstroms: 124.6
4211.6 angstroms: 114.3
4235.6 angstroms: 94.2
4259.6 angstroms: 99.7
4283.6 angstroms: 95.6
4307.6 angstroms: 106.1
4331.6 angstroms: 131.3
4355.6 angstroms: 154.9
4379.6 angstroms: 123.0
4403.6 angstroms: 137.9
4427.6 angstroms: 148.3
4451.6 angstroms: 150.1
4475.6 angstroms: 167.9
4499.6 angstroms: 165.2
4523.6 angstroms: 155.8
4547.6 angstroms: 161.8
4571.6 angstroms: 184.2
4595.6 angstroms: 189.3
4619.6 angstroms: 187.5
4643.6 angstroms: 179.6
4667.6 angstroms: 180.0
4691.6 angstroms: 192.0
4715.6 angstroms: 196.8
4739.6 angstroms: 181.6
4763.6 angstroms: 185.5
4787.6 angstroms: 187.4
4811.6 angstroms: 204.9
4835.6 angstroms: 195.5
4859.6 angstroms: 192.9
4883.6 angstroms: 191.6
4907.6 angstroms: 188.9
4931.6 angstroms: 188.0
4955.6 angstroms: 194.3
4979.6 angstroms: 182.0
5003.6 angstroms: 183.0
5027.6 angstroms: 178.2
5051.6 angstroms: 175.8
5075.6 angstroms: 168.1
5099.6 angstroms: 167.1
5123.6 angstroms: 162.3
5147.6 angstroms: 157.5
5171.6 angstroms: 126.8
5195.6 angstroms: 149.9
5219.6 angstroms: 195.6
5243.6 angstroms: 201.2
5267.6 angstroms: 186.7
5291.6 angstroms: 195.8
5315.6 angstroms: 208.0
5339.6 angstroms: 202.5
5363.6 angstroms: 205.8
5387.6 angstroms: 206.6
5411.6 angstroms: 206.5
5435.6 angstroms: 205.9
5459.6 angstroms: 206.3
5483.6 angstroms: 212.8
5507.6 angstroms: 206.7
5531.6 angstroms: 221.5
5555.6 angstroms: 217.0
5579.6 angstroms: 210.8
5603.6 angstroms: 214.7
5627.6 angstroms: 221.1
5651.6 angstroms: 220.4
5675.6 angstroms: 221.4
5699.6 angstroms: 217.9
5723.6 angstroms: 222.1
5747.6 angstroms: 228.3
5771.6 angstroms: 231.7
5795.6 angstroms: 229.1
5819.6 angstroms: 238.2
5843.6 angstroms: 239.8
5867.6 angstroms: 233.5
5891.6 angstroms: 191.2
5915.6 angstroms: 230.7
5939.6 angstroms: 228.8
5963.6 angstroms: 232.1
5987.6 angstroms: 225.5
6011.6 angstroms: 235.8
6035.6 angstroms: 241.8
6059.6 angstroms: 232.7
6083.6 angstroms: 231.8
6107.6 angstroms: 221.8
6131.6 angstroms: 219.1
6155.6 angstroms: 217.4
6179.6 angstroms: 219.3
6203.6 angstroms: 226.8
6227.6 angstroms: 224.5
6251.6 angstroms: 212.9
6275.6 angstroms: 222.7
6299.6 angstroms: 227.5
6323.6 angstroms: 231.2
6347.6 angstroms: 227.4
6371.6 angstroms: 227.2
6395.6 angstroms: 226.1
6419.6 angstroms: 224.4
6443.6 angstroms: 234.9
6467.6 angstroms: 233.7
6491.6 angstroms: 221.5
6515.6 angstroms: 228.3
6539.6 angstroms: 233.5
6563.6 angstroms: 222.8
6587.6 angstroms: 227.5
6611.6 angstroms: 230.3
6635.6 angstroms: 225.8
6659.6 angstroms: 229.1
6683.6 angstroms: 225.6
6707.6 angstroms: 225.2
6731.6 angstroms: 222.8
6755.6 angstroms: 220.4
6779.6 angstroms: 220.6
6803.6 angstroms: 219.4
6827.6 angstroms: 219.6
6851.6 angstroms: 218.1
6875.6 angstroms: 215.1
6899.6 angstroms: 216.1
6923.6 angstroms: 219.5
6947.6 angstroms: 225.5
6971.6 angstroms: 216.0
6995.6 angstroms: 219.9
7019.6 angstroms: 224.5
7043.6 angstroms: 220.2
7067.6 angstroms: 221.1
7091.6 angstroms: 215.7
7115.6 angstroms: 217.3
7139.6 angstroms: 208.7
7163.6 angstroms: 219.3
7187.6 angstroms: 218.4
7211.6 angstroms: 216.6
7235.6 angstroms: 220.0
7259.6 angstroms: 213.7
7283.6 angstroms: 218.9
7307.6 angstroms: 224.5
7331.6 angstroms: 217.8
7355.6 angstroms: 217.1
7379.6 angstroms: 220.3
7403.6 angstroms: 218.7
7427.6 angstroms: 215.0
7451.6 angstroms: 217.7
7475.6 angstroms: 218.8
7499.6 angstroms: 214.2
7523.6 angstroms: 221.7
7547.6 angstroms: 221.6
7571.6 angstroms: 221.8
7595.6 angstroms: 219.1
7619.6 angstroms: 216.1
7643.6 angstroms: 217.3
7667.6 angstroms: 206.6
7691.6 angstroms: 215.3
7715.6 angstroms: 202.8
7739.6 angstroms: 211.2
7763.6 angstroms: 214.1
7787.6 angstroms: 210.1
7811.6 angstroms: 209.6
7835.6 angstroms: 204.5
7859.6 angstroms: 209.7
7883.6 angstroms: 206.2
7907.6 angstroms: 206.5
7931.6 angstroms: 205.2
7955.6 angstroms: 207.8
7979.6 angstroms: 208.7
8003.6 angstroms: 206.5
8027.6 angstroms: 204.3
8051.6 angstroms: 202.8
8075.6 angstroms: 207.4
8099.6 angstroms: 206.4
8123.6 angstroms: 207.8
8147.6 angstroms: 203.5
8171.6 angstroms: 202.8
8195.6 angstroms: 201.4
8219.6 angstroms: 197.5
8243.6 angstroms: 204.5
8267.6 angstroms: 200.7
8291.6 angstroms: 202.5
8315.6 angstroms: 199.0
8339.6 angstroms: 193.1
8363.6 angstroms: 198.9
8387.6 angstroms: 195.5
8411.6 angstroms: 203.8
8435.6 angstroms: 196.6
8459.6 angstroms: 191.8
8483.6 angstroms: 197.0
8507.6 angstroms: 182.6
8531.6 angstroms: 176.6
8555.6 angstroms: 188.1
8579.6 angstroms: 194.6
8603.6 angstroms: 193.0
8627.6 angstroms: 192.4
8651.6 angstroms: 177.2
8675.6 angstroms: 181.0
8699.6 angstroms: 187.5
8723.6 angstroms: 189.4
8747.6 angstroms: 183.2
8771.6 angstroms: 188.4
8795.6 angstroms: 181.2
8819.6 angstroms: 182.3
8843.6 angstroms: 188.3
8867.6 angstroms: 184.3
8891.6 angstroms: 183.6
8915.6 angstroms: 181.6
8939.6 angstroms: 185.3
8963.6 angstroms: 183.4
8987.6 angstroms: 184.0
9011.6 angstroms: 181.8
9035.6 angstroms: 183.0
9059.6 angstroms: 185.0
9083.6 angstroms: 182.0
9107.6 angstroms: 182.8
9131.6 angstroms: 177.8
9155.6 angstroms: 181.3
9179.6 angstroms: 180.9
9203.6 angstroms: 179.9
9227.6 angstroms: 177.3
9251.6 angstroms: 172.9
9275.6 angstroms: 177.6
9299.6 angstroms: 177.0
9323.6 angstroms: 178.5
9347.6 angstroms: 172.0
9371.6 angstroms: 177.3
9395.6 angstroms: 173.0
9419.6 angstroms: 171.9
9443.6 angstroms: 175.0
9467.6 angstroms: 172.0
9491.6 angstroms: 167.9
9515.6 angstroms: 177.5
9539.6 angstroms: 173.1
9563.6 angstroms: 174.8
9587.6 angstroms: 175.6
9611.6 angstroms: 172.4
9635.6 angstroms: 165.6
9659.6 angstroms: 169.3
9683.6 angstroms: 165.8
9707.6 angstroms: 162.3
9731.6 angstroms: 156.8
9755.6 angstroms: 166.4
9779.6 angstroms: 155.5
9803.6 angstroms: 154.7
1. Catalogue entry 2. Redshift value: 0.00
